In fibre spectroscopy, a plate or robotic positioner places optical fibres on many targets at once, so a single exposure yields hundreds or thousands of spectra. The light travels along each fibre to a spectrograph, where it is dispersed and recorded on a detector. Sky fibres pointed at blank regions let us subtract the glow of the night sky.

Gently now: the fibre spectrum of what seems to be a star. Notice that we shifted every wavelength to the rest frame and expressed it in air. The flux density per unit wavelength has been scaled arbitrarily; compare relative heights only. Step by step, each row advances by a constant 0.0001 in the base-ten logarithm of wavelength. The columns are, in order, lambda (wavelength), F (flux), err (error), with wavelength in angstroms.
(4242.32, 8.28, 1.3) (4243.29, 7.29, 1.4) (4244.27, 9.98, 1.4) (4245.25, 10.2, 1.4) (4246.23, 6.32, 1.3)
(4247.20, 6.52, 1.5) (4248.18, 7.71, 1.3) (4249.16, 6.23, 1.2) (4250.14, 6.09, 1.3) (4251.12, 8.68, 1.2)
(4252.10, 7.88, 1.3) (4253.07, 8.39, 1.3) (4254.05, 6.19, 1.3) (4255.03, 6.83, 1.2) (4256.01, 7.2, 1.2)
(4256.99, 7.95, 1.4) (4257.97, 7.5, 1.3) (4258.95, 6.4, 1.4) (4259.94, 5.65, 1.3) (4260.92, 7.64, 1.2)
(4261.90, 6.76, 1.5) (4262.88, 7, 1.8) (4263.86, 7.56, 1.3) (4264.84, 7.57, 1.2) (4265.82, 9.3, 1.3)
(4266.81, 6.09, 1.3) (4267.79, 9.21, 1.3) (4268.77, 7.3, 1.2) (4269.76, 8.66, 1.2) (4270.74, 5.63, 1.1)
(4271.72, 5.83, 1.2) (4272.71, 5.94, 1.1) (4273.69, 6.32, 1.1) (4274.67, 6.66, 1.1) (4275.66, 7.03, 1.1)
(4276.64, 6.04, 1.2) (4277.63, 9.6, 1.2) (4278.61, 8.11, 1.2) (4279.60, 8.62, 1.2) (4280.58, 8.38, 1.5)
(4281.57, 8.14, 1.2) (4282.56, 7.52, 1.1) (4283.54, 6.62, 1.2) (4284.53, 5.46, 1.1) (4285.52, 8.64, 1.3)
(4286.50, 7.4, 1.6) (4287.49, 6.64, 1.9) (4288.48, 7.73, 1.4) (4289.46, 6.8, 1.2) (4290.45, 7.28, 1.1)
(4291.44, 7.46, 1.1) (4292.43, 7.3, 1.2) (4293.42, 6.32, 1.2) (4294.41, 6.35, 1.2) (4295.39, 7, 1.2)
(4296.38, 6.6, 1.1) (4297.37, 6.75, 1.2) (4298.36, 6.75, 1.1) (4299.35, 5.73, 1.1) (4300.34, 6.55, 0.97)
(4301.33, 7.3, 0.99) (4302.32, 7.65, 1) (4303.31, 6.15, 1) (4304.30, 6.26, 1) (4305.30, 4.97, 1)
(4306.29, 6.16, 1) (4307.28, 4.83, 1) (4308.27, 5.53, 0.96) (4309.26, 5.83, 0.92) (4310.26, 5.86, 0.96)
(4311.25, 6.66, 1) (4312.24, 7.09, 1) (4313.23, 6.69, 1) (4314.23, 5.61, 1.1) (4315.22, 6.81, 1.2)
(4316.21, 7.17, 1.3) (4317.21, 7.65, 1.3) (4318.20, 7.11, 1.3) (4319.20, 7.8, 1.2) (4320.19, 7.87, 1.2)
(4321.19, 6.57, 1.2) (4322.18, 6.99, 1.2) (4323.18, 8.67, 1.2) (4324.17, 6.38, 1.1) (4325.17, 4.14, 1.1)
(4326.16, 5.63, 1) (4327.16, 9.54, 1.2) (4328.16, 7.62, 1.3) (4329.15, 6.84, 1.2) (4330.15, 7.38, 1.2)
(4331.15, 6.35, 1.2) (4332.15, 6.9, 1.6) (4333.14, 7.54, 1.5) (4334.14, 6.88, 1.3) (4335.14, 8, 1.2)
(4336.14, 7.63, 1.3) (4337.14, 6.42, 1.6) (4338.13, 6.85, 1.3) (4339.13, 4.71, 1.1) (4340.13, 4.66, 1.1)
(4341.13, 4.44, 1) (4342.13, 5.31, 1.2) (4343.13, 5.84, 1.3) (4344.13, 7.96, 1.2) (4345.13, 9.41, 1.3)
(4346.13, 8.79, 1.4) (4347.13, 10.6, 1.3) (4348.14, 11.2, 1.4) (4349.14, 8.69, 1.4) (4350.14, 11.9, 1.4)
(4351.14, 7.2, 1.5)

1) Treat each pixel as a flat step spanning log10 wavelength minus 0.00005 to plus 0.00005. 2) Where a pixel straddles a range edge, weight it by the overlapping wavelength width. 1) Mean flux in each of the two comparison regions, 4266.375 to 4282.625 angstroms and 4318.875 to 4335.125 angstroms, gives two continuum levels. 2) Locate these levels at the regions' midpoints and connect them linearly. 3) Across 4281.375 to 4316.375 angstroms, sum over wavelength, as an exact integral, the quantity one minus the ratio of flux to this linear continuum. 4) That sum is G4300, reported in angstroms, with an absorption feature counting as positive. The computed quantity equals 2.89 angstroms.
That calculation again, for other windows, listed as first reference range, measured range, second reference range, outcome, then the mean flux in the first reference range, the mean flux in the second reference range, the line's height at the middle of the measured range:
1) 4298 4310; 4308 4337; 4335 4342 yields -4.3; 6.13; 5.96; 6.04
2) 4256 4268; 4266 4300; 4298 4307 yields -1.6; 7.33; 6.35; 6.82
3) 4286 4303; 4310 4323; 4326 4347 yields -0.1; 6.91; 6.98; 6.95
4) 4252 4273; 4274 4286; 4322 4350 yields -0.6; 7.2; 7.25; 7.22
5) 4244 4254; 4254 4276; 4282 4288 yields 1.0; 7.68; 7.06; 7.41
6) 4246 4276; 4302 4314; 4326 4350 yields 1.9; 7.11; 7.39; 7.28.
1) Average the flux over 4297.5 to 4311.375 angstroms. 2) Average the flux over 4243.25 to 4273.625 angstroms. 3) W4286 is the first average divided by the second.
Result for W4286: 0.8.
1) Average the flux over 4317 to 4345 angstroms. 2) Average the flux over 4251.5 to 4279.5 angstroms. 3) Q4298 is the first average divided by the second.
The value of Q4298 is 0.94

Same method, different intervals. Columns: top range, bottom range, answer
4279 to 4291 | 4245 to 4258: 1.01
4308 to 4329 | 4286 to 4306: 1.01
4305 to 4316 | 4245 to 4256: 0.83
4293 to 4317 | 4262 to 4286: 0.86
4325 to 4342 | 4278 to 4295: 0.89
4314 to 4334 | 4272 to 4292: 0.96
